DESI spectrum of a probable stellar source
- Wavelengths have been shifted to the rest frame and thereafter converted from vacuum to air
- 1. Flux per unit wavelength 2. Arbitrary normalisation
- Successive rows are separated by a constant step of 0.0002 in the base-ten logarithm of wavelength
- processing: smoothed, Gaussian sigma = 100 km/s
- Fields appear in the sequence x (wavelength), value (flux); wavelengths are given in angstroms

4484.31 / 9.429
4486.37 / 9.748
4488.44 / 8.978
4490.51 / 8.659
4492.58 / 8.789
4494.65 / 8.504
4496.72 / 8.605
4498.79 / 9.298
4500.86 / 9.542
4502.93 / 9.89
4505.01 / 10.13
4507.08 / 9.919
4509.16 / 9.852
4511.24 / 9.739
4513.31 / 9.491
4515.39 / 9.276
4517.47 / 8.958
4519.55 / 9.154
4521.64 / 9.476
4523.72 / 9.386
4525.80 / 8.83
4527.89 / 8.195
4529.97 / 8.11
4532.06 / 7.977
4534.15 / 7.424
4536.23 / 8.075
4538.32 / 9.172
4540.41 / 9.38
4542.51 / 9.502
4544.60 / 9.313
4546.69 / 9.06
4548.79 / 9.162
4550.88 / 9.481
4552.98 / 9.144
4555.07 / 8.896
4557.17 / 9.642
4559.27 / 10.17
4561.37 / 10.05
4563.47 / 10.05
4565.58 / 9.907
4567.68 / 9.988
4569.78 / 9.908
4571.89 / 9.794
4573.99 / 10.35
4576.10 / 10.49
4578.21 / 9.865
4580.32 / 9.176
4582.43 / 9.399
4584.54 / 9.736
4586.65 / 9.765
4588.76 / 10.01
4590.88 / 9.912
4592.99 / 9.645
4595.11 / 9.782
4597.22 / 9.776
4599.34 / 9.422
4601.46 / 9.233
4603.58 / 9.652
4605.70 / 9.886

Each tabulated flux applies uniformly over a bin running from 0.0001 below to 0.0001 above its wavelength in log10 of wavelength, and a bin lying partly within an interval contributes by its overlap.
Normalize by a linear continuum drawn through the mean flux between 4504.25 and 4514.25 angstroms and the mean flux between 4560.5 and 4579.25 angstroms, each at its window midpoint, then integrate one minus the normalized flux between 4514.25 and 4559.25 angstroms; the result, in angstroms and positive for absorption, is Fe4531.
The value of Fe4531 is 4.36 angstroms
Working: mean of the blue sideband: 9.83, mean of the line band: 8.96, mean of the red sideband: 10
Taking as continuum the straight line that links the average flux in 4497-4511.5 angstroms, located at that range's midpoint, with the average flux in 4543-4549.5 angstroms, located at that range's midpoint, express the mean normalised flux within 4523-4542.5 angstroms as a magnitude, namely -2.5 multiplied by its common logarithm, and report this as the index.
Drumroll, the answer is 0.10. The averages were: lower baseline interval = 9.71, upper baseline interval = 9.21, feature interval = 8.54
